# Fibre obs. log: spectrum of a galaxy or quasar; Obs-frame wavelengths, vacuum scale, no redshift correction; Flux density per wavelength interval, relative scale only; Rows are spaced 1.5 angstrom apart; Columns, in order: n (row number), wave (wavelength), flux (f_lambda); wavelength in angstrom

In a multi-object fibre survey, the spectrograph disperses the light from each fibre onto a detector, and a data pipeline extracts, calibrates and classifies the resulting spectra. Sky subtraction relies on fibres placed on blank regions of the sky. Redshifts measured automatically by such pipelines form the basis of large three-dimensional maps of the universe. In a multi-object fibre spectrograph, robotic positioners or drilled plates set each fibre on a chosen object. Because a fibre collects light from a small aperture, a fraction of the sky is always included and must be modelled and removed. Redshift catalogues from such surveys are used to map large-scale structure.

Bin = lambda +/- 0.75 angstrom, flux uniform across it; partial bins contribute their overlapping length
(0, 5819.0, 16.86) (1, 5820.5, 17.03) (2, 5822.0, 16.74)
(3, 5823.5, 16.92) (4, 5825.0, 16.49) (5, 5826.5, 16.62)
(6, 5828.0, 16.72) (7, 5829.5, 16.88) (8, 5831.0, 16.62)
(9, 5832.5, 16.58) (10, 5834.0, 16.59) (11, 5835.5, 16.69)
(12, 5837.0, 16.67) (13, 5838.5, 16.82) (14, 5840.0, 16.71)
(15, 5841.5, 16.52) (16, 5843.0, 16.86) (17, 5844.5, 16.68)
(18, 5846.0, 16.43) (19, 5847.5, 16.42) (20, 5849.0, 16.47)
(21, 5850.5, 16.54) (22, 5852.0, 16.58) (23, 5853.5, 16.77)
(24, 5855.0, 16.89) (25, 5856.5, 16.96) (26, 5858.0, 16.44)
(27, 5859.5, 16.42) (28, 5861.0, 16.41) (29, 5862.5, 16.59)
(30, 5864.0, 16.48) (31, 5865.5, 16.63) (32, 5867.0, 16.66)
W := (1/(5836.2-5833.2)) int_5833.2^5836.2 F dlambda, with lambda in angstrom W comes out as 16.6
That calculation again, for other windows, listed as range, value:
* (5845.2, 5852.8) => 16.5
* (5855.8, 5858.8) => 16.7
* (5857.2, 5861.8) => 16.4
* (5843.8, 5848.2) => 16.5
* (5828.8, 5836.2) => 16.7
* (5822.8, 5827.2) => 16.7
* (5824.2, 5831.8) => 16.7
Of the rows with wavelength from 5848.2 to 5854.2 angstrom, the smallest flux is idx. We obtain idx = 16.47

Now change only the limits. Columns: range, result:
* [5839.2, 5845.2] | 16.52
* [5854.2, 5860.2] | 16.42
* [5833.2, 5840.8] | 16.59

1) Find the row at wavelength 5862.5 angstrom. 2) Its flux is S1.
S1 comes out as 16.59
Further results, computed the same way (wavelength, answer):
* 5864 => 16.48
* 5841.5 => 16.52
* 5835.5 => 16.69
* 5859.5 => 16.42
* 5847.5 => 16.42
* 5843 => 16.86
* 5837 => 16.67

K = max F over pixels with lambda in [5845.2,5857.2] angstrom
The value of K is 16.96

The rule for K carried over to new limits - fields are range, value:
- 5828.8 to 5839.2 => 16.88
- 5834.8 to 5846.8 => 16.86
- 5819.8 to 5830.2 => 17.03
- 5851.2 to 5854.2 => 16.77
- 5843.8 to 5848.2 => 16.68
